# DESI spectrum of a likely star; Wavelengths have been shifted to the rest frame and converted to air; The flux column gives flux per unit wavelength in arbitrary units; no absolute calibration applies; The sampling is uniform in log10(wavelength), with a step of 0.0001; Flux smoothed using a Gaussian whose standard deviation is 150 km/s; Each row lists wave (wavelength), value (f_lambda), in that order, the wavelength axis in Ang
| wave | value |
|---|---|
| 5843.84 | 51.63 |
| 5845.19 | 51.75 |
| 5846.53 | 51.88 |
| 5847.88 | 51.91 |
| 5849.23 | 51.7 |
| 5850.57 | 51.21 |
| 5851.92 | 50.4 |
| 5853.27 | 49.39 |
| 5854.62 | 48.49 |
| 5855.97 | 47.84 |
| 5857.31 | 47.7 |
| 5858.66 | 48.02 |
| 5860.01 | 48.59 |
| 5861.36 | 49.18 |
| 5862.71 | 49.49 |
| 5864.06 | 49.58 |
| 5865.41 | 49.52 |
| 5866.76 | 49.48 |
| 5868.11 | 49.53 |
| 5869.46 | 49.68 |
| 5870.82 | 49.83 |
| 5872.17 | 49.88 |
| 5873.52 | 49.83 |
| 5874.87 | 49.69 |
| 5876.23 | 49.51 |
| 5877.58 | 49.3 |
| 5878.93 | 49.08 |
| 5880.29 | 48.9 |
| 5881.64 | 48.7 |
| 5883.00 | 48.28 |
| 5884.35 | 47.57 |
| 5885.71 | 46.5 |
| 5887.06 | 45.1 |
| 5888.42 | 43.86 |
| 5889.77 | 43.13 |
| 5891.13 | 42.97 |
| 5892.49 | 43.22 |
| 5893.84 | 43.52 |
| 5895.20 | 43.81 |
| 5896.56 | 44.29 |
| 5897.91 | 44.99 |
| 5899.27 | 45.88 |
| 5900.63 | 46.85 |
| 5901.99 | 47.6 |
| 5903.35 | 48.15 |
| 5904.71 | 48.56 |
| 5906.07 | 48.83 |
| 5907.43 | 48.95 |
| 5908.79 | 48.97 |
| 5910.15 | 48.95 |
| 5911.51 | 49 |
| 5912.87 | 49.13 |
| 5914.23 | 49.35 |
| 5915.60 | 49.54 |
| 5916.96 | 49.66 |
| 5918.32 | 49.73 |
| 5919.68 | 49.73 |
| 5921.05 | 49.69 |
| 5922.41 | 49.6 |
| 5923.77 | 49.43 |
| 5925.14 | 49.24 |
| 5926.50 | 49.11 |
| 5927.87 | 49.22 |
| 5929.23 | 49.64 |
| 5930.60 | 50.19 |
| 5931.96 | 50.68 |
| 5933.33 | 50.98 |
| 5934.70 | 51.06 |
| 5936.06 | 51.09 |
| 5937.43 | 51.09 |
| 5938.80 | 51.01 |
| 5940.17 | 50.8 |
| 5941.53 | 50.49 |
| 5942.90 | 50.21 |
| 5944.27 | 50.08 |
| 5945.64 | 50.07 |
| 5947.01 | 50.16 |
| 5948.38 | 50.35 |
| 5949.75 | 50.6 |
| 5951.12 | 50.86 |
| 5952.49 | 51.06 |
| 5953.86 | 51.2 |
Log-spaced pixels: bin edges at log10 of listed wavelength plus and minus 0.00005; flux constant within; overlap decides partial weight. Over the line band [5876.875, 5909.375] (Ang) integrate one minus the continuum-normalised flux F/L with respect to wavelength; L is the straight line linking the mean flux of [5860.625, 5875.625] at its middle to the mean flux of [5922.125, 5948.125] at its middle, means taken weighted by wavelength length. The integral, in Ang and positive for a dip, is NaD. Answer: 2.1 Ang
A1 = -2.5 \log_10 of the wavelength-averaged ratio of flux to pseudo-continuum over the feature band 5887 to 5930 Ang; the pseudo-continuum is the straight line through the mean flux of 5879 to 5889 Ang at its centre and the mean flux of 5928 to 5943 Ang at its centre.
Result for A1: 0.03 mag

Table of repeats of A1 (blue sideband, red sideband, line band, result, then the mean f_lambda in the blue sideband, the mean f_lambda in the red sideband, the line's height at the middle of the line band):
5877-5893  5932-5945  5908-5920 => -0.01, 46.4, 50.7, 48.7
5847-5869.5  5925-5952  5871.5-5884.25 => 0.01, 49.5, 50.4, 49.7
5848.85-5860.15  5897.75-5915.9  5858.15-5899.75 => 0.03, 49.2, 48.2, 48.8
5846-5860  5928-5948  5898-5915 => 0.04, 49.8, 50.5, 50.2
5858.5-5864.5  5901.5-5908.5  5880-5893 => 0.07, 49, 48.5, 48.7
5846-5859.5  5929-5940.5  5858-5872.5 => 0.01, 49.8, 50.7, 49.9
